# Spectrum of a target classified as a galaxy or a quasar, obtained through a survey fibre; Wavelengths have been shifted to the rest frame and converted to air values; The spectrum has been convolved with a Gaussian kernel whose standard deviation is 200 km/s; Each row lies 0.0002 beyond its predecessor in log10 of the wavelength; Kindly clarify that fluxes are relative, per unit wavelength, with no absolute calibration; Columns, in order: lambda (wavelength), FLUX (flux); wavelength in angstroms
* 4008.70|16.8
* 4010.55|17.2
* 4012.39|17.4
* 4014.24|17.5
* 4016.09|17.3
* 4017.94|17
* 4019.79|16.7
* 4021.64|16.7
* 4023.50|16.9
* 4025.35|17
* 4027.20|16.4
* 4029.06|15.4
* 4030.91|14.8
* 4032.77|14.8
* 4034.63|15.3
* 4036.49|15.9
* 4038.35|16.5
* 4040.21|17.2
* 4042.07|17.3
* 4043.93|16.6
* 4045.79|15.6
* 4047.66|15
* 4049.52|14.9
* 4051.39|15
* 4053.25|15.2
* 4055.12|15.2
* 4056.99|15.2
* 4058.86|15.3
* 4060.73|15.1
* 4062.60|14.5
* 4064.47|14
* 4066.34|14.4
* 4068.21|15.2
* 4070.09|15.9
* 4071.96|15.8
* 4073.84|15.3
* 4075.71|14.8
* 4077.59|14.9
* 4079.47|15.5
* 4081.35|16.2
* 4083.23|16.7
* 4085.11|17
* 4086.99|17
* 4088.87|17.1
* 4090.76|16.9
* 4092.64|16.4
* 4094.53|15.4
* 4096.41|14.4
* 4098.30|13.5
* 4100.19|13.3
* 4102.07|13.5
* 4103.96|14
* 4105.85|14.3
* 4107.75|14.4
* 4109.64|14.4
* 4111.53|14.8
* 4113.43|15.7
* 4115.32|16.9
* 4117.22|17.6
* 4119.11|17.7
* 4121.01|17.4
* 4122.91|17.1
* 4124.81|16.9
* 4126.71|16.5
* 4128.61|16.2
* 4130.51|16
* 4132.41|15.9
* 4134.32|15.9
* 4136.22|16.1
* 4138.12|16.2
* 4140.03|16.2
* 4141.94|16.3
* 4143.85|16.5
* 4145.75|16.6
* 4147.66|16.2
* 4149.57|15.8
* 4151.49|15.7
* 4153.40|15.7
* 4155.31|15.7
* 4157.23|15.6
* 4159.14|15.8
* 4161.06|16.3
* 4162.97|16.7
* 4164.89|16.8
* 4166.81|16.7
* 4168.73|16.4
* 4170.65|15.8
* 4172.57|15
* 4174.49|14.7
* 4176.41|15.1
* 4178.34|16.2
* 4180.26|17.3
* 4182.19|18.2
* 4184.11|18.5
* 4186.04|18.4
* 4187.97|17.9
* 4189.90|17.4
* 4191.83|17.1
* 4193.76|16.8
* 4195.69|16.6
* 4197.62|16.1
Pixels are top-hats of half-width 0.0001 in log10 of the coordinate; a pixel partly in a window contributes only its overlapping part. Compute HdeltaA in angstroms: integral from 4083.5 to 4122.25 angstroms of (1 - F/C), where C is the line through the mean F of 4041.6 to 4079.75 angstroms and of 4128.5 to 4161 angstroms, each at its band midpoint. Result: 0.0 angstroms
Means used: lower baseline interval 15.2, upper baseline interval 16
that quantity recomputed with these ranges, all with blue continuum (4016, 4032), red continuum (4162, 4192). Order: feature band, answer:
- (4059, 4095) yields 1.8 angstroms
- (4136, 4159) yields 0.9 angstroms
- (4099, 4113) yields 2.1 angstroms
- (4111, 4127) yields -0.2 angstroms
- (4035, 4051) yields 0.4 angstroms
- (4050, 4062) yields 1.0 angstroms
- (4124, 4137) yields 0.3 angstroms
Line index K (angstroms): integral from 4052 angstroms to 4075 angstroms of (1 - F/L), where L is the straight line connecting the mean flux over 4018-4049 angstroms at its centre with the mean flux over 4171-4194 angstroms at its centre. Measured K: 1.7 angstroms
